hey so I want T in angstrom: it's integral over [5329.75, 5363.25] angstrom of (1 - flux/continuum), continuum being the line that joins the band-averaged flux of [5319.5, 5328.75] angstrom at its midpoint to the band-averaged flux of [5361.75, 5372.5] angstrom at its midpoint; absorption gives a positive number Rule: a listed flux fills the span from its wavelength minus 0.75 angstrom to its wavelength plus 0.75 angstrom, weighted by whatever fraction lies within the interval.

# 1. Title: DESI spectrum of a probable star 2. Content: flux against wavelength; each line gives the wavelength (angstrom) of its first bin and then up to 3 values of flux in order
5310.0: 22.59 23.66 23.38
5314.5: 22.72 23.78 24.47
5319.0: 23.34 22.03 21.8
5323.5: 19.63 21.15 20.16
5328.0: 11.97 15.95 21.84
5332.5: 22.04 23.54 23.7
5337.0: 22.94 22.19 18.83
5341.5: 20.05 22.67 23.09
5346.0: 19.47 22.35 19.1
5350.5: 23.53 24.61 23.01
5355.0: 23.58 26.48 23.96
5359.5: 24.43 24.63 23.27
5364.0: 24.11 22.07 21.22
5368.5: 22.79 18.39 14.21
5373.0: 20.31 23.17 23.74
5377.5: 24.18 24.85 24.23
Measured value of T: -3.9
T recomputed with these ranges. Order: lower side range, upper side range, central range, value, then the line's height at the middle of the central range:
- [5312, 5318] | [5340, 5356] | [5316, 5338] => 1.78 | 23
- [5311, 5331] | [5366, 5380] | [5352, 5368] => -1.74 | 21.4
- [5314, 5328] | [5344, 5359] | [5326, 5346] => 1.44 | 22.2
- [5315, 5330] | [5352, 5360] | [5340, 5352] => 0.88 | 23.2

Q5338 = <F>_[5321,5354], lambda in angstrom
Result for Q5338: 21.1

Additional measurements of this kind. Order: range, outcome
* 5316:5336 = 21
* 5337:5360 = 22.5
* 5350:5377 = 22.6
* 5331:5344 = 22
